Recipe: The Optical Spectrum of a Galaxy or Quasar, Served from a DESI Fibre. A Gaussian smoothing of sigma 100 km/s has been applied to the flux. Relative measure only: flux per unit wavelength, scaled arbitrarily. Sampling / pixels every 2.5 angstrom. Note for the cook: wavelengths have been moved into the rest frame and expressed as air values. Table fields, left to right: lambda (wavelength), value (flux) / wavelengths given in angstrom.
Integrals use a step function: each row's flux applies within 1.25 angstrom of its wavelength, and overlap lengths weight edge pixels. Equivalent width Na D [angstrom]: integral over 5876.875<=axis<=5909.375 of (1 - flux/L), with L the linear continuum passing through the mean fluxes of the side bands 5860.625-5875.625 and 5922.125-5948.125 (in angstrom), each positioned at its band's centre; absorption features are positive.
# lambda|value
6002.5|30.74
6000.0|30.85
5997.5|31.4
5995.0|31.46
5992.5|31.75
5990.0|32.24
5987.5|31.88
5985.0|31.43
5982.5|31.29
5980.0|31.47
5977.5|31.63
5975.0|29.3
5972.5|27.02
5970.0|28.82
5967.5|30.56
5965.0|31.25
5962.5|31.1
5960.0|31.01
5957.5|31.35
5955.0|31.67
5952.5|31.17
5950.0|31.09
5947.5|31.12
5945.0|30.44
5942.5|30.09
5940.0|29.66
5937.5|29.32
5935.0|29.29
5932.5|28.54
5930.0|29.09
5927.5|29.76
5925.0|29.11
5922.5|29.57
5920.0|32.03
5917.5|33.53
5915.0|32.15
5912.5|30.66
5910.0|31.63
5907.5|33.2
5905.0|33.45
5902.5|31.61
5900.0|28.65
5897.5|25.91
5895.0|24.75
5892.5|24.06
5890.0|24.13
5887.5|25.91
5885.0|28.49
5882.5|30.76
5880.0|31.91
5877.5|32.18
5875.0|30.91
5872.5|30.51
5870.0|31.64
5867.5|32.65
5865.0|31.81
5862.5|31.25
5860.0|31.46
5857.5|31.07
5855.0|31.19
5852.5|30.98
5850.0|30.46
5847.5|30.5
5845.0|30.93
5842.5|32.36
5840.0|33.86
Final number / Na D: 2.05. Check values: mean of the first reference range 31.5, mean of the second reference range 29.6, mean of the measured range 28.8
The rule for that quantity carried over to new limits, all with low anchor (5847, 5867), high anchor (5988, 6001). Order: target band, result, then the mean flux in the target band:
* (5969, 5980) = 0.7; 29.5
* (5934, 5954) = 0.7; 30.3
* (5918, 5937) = 1.0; 29.8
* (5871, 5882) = 0.0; 31.3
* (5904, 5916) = -0.3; 32.2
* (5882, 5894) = 1.9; 26.4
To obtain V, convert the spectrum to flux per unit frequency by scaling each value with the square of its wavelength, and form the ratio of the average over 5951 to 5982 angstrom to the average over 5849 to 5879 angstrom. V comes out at 1.01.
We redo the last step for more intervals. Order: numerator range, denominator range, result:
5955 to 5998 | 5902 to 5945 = 1.02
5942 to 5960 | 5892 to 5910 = 1.08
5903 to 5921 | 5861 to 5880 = 1.04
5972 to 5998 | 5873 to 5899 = 1.15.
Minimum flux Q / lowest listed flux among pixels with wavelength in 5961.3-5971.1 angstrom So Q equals 28.82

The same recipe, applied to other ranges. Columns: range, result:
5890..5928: 24.06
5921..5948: 28.54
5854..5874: 30.51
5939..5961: 29.66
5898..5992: 27.02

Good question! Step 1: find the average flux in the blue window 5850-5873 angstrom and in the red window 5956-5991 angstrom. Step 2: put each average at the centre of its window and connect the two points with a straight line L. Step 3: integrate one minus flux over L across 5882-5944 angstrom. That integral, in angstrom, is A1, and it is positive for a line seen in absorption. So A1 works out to 3.3 angstrom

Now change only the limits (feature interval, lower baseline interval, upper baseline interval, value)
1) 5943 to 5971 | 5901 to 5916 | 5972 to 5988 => 0.2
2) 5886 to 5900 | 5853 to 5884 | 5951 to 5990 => 2.6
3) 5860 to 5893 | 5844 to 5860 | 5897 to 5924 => 1.2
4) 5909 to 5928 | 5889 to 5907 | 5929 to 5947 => -1.6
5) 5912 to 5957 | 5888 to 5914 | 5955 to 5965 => -0.5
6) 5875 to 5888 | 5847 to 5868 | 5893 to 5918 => 0.2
